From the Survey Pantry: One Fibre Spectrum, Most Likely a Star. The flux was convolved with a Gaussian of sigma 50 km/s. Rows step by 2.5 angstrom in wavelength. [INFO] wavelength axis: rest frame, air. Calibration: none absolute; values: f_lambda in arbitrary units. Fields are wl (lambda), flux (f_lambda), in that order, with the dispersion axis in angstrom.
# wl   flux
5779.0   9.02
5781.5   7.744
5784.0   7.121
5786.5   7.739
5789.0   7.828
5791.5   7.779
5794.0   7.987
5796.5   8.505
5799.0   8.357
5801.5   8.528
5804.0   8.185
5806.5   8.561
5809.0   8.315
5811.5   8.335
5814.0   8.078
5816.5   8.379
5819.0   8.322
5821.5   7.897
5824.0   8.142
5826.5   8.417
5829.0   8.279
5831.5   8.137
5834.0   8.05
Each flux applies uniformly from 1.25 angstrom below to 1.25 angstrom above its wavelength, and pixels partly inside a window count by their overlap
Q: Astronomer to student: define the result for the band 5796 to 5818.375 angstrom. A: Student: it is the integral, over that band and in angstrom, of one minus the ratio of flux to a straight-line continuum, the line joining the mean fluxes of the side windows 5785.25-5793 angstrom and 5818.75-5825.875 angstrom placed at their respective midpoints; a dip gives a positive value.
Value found -1.1 angstrom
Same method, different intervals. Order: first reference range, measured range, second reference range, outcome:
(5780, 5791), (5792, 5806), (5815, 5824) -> -0.8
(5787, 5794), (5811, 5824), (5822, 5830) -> -0.1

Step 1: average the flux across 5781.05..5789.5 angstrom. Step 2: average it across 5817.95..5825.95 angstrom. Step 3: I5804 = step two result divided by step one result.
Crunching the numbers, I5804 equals 1.07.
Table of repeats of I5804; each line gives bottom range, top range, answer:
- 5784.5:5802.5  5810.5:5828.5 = 1.02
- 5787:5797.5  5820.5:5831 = 1.02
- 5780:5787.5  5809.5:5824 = 1.08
